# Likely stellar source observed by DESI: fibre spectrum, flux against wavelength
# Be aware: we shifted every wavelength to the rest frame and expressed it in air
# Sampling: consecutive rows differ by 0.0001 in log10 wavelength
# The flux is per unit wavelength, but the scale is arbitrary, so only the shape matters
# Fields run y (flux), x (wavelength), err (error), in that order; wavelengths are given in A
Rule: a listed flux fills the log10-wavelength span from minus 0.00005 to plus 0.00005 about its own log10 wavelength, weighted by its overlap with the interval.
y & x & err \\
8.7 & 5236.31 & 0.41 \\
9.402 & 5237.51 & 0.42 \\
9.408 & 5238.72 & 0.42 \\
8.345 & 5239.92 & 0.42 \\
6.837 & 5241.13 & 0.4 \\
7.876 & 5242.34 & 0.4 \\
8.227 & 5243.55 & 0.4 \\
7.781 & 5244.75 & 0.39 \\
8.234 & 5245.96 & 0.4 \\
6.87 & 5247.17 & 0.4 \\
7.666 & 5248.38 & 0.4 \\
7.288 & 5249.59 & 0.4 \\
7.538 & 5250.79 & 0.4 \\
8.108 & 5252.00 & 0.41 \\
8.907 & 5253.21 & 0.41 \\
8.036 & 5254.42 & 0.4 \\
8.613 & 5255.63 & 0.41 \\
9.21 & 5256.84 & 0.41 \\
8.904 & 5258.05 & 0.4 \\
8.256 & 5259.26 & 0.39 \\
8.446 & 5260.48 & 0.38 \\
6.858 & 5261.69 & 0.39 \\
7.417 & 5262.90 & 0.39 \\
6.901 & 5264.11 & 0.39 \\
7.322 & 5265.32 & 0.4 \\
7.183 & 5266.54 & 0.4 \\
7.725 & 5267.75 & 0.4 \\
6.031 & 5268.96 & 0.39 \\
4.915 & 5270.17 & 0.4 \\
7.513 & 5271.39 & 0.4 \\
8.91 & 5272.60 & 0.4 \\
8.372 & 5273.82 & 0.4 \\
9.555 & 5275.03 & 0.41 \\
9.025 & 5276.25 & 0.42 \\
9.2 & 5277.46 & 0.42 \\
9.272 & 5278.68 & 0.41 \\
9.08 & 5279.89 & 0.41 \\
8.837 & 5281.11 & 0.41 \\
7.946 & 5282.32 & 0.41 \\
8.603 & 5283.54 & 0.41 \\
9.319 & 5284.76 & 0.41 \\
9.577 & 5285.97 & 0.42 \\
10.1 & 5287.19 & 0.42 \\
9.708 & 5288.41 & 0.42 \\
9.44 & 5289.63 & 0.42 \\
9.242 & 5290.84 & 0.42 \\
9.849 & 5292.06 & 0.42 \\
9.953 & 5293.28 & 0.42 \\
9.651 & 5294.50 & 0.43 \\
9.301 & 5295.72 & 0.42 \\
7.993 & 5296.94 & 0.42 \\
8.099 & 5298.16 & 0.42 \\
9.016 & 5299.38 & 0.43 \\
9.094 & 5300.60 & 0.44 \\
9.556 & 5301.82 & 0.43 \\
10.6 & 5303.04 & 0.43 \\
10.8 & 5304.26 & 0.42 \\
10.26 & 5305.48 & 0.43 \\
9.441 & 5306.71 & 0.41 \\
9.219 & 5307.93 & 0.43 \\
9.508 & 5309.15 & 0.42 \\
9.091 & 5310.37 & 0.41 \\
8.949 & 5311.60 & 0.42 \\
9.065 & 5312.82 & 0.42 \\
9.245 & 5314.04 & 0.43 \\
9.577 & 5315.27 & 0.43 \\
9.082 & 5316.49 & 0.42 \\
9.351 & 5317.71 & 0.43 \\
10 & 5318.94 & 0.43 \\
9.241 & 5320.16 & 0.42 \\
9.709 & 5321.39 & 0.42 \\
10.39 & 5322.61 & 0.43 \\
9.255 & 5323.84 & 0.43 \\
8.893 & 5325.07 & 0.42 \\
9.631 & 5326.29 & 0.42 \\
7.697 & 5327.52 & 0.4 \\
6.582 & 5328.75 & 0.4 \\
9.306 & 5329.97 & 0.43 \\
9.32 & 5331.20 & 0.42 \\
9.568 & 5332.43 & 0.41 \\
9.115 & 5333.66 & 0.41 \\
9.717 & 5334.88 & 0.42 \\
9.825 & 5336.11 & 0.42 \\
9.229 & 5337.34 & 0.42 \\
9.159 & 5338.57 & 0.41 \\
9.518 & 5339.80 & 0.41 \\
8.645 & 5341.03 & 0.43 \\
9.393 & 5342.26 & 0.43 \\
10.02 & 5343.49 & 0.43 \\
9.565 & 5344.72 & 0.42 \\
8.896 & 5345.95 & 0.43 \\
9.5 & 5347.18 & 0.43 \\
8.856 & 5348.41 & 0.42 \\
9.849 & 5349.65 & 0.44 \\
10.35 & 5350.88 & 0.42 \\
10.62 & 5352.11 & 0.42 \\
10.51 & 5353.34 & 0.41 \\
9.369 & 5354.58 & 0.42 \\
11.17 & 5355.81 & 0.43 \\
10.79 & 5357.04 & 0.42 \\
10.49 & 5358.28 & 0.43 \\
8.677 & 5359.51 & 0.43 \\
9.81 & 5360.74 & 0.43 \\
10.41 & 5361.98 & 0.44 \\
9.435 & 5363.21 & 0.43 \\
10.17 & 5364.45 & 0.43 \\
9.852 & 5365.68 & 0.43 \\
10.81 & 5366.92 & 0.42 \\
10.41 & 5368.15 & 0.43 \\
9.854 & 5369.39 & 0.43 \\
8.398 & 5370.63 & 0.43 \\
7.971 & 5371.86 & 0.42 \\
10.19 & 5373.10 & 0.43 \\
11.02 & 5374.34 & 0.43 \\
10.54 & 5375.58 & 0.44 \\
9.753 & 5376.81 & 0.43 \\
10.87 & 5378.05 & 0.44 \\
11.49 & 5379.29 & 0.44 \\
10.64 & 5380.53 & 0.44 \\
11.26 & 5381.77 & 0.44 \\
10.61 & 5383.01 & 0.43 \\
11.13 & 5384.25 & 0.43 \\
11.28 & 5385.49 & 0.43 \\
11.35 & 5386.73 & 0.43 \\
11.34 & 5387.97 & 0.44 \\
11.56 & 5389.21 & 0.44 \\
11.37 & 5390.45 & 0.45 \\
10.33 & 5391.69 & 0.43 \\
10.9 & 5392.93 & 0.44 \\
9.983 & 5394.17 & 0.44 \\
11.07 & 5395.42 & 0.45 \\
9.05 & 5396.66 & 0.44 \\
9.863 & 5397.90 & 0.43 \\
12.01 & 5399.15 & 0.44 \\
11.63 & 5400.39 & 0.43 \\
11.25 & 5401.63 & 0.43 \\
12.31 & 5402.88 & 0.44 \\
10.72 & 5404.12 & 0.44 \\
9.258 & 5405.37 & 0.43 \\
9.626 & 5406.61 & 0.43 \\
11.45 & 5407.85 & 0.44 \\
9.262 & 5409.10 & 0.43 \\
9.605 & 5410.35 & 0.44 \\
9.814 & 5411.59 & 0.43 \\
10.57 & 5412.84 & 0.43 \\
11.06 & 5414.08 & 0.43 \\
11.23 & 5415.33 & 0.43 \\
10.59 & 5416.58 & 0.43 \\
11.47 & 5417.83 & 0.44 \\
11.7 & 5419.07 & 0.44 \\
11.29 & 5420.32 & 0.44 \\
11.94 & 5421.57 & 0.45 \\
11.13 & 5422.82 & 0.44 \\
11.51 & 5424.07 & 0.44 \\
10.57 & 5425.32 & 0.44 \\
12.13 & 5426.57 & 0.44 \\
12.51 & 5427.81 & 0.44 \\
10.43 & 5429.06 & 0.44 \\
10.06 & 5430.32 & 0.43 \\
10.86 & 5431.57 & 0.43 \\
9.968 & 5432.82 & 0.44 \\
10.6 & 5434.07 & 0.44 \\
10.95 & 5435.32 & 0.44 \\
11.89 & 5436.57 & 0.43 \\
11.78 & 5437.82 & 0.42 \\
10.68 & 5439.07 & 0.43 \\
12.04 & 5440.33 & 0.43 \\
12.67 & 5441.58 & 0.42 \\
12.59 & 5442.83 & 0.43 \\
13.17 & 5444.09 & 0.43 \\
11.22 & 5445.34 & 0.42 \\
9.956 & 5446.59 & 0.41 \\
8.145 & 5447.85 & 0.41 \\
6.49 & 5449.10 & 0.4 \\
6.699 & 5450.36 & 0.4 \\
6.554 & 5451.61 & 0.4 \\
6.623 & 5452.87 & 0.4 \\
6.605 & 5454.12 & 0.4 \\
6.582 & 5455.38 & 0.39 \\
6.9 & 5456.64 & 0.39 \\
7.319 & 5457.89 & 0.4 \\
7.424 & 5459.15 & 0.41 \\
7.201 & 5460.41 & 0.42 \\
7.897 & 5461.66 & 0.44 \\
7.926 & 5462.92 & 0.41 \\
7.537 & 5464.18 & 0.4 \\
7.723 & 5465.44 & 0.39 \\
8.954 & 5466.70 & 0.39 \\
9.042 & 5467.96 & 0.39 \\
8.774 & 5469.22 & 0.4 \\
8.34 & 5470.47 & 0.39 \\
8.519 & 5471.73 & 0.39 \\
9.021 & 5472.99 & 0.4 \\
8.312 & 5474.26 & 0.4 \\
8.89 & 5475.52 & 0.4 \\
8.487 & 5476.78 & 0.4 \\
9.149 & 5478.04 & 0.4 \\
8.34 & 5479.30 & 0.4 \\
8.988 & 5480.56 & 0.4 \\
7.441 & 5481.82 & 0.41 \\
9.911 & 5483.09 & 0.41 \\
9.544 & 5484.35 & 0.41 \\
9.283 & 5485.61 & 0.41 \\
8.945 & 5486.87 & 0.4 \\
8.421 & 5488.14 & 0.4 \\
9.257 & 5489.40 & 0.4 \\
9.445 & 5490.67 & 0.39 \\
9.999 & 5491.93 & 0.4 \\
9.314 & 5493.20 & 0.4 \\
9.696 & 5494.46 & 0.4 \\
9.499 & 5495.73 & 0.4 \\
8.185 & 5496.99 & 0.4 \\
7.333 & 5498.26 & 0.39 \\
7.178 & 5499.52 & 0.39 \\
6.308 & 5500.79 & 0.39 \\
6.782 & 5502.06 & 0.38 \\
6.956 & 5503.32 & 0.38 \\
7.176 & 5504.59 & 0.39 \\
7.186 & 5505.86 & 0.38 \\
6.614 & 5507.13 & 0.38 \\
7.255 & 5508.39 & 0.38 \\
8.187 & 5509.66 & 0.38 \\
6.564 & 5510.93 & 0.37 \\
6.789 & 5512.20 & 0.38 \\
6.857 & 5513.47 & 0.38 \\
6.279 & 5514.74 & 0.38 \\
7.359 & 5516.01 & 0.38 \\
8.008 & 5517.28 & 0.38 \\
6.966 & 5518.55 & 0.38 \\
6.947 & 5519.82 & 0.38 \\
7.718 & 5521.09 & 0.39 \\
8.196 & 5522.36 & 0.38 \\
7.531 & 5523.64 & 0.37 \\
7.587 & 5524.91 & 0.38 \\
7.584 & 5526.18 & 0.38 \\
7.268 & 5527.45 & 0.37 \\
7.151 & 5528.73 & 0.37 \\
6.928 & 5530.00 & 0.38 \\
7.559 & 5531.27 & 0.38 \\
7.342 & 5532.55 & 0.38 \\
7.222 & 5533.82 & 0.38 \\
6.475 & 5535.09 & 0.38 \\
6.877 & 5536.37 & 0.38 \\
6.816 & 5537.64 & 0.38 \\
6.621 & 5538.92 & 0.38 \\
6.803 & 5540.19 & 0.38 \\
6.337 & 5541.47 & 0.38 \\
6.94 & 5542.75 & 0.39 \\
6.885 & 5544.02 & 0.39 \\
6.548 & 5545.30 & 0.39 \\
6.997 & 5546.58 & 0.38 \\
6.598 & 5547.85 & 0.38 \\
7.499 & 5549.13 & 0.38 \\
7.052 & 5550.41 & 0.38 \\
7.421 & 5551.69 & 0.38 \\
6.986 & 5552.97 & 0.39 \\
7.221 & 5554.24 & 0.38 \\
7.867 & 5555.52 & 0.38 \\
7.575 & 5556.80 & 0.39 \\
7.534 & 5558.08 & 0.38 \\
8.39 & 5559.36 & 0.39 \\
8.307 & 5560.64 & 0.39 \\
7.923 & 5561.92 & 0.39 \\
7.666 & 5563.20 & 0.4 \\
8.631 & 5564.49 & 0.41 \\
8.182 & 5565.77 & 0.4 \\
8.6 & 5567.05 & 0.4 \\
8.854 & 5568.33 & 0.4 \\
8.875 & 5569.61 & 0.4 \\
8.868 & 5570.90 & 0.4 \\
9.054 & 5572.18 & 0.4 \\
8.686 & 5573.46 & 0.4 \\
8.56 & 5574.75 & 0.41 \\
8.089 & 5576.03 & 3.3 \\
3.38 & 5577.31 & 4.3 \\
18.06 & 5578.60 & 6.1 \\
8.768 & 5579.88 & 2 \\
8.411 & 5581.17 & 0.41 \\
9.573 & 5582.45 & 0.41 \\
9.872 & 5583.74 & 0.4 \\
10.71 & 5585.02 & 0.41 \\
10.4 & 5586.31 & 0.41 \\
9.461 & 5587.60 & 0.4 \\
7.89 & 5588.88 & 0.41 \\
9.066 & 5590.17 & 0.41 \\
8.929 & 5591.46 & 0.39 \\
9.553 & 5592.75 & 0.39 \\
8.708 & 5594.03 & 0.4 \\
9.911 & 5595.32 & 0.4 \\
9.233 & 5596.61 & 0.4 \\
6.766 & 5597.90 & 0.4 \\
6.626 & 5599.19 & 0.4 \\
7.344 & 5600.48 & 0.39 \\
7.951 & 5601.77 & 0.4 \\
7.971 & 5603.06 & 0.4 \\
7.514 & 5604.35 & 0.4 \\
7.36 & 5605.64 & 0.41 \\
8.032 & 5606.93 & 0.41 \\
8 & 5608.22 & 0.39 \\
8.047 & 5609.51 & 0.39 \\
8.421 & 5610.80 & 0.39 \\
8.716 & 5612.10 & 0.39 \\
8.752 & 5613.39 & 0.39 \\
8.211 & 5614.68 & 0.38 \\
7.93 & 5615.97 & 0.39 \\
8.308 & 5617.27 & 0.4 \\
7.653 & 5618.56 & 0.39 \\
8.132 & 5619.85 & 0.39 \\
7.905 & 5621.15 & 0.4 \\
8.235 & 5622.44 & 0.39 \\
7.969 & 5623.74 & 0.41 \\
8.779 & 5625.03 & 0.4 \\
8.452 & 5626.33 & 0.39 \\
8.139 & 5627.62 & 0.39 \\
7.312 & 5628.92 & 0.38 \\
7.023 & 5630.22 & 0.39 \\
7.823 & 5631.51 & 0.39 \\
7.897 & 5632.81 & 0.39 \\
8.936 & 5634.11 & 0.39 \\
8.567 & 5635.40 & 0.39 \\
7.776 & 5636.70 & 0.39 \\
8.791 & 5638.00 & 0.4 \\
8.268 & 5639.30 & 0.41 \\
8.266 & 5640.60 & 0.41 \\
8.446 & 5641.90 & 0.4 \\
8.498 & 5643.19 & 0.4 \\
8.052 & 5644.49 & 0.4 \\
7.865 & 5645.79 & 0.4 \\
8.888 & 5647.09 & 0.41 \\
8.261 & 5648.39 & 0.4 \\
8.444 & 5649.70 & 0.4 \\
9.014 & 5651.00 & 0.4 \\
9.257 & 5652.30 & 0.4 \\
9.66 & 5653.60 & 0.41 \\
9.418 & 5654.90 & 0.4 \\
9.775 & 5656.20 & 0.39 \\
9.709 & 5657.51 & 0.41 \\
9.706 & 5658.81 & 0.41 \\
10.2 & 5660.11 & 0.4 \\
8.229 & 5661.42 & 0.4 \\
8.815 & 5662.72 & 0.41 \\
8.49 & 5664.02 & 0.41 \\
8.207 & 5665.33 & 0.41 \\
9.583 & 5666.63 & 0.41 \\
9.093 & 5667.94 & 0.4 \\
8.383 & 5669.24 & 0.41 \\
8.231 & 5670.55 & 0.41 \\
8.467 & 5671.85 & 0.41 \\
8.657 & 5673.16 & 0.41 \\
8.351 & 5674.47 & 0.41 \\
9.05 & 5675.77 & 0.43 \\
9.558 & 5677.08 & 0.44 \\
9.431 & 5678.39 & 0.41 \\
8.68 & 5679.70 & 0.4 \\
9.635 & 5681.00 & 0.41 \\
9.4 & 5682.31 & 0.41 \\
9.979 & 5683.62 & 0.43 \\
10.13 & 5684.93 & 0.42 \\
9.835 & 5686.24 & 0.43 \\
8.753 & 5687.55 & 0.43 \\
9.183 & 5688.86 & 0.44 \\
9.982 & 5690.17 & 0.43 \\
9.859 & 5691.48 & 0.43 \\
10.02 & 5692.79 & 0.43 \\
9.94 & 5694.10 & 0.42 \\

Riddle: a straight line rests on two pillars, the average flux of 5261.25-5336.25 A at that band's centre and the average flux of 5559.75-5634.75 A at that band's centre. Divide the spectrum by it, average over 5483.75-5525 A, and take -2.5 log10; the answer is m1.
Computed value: 0.10 mag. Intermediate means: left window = 8.92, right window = 8.49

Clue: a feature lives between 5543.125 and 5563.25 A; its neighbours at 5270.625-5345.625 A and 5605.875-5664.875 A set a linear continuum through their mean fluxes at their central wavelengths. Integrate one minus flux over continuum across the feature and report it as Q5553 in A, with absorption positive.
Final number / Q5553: 2.94 A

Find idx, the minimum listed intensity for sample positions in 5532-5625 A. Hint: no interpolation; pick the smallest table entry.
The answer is 3.38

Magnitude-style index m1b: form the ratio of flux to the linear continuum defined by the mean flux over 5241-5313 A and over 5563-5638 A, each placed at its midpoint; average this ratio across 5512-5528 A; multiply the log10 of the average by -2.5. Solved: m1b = 0.16 mag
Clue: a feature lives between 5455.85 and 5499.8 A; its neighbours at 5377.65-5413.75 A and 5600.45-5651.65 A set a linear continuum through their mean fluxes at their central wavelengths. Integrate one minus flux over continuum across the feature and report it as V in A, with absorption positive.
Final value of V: 5.8 A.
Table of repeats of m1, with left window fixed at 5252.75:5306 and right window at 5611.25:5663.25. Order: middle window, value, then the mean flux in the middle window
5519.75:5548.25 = 0.204 mag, 7.09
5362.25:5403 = -0.220 mag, 10.6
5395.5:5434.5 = -0.247 mag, 10.8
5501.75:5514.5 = 0.216 mag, 7.02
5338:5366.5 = -0.134 mag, 9.79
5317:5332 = -0.055 mag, 9.12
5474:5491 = -0.038 mag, 8.89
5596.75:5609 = 0.126 mag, 7.59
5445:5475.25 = 0.094 mag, 7.89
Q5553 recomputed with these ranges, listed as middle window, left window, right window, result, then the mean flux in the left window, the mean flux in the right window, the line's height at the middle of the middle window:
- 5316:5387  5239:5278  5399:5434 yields -0.9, 7.89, 10.9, 9.67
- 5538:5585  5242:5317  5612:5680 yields 2.8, 8.64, 8.57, 8.59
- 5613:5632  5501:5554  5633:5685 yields 0.8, 7.09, 8.88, 8.38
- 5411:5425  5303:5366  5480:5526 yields -3.8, 9.54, 7.93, 8.74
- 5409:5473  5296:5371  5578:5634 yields -4.0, 9.51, 8.59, 9.15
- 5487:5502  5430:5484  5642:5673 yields 0.8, 9.02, 8.87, 8.99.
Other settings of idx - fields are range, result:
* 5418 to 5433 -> 9.968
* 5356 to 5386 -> 7.971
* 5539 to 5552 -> 6.337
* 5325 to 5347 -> 6.582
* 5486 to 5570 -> 6.279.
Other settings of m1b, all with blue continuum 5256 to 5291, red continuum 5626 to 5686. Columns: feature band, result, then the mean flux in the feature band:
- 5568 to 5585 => -0.065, 9.22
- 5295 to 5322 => -0.119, 9.37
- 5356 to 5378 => -0.177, 9.97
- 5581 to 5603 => -0.016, 8.83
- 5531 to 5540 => 0.235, 6.96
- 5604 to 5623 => 0.082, 8.09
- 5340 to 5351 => -0.118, 9.41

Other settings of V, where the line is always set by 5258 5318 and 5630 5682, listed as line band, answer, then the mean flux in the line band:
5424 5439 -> -3.91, 11.1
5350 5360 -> -1.66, 10.3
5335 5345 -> -0.72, 9.43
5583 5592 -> -0.74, 9.48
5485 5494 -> -0.48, 9.25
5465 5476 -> 0.19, 8.63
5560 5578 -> 1.28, 8.14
